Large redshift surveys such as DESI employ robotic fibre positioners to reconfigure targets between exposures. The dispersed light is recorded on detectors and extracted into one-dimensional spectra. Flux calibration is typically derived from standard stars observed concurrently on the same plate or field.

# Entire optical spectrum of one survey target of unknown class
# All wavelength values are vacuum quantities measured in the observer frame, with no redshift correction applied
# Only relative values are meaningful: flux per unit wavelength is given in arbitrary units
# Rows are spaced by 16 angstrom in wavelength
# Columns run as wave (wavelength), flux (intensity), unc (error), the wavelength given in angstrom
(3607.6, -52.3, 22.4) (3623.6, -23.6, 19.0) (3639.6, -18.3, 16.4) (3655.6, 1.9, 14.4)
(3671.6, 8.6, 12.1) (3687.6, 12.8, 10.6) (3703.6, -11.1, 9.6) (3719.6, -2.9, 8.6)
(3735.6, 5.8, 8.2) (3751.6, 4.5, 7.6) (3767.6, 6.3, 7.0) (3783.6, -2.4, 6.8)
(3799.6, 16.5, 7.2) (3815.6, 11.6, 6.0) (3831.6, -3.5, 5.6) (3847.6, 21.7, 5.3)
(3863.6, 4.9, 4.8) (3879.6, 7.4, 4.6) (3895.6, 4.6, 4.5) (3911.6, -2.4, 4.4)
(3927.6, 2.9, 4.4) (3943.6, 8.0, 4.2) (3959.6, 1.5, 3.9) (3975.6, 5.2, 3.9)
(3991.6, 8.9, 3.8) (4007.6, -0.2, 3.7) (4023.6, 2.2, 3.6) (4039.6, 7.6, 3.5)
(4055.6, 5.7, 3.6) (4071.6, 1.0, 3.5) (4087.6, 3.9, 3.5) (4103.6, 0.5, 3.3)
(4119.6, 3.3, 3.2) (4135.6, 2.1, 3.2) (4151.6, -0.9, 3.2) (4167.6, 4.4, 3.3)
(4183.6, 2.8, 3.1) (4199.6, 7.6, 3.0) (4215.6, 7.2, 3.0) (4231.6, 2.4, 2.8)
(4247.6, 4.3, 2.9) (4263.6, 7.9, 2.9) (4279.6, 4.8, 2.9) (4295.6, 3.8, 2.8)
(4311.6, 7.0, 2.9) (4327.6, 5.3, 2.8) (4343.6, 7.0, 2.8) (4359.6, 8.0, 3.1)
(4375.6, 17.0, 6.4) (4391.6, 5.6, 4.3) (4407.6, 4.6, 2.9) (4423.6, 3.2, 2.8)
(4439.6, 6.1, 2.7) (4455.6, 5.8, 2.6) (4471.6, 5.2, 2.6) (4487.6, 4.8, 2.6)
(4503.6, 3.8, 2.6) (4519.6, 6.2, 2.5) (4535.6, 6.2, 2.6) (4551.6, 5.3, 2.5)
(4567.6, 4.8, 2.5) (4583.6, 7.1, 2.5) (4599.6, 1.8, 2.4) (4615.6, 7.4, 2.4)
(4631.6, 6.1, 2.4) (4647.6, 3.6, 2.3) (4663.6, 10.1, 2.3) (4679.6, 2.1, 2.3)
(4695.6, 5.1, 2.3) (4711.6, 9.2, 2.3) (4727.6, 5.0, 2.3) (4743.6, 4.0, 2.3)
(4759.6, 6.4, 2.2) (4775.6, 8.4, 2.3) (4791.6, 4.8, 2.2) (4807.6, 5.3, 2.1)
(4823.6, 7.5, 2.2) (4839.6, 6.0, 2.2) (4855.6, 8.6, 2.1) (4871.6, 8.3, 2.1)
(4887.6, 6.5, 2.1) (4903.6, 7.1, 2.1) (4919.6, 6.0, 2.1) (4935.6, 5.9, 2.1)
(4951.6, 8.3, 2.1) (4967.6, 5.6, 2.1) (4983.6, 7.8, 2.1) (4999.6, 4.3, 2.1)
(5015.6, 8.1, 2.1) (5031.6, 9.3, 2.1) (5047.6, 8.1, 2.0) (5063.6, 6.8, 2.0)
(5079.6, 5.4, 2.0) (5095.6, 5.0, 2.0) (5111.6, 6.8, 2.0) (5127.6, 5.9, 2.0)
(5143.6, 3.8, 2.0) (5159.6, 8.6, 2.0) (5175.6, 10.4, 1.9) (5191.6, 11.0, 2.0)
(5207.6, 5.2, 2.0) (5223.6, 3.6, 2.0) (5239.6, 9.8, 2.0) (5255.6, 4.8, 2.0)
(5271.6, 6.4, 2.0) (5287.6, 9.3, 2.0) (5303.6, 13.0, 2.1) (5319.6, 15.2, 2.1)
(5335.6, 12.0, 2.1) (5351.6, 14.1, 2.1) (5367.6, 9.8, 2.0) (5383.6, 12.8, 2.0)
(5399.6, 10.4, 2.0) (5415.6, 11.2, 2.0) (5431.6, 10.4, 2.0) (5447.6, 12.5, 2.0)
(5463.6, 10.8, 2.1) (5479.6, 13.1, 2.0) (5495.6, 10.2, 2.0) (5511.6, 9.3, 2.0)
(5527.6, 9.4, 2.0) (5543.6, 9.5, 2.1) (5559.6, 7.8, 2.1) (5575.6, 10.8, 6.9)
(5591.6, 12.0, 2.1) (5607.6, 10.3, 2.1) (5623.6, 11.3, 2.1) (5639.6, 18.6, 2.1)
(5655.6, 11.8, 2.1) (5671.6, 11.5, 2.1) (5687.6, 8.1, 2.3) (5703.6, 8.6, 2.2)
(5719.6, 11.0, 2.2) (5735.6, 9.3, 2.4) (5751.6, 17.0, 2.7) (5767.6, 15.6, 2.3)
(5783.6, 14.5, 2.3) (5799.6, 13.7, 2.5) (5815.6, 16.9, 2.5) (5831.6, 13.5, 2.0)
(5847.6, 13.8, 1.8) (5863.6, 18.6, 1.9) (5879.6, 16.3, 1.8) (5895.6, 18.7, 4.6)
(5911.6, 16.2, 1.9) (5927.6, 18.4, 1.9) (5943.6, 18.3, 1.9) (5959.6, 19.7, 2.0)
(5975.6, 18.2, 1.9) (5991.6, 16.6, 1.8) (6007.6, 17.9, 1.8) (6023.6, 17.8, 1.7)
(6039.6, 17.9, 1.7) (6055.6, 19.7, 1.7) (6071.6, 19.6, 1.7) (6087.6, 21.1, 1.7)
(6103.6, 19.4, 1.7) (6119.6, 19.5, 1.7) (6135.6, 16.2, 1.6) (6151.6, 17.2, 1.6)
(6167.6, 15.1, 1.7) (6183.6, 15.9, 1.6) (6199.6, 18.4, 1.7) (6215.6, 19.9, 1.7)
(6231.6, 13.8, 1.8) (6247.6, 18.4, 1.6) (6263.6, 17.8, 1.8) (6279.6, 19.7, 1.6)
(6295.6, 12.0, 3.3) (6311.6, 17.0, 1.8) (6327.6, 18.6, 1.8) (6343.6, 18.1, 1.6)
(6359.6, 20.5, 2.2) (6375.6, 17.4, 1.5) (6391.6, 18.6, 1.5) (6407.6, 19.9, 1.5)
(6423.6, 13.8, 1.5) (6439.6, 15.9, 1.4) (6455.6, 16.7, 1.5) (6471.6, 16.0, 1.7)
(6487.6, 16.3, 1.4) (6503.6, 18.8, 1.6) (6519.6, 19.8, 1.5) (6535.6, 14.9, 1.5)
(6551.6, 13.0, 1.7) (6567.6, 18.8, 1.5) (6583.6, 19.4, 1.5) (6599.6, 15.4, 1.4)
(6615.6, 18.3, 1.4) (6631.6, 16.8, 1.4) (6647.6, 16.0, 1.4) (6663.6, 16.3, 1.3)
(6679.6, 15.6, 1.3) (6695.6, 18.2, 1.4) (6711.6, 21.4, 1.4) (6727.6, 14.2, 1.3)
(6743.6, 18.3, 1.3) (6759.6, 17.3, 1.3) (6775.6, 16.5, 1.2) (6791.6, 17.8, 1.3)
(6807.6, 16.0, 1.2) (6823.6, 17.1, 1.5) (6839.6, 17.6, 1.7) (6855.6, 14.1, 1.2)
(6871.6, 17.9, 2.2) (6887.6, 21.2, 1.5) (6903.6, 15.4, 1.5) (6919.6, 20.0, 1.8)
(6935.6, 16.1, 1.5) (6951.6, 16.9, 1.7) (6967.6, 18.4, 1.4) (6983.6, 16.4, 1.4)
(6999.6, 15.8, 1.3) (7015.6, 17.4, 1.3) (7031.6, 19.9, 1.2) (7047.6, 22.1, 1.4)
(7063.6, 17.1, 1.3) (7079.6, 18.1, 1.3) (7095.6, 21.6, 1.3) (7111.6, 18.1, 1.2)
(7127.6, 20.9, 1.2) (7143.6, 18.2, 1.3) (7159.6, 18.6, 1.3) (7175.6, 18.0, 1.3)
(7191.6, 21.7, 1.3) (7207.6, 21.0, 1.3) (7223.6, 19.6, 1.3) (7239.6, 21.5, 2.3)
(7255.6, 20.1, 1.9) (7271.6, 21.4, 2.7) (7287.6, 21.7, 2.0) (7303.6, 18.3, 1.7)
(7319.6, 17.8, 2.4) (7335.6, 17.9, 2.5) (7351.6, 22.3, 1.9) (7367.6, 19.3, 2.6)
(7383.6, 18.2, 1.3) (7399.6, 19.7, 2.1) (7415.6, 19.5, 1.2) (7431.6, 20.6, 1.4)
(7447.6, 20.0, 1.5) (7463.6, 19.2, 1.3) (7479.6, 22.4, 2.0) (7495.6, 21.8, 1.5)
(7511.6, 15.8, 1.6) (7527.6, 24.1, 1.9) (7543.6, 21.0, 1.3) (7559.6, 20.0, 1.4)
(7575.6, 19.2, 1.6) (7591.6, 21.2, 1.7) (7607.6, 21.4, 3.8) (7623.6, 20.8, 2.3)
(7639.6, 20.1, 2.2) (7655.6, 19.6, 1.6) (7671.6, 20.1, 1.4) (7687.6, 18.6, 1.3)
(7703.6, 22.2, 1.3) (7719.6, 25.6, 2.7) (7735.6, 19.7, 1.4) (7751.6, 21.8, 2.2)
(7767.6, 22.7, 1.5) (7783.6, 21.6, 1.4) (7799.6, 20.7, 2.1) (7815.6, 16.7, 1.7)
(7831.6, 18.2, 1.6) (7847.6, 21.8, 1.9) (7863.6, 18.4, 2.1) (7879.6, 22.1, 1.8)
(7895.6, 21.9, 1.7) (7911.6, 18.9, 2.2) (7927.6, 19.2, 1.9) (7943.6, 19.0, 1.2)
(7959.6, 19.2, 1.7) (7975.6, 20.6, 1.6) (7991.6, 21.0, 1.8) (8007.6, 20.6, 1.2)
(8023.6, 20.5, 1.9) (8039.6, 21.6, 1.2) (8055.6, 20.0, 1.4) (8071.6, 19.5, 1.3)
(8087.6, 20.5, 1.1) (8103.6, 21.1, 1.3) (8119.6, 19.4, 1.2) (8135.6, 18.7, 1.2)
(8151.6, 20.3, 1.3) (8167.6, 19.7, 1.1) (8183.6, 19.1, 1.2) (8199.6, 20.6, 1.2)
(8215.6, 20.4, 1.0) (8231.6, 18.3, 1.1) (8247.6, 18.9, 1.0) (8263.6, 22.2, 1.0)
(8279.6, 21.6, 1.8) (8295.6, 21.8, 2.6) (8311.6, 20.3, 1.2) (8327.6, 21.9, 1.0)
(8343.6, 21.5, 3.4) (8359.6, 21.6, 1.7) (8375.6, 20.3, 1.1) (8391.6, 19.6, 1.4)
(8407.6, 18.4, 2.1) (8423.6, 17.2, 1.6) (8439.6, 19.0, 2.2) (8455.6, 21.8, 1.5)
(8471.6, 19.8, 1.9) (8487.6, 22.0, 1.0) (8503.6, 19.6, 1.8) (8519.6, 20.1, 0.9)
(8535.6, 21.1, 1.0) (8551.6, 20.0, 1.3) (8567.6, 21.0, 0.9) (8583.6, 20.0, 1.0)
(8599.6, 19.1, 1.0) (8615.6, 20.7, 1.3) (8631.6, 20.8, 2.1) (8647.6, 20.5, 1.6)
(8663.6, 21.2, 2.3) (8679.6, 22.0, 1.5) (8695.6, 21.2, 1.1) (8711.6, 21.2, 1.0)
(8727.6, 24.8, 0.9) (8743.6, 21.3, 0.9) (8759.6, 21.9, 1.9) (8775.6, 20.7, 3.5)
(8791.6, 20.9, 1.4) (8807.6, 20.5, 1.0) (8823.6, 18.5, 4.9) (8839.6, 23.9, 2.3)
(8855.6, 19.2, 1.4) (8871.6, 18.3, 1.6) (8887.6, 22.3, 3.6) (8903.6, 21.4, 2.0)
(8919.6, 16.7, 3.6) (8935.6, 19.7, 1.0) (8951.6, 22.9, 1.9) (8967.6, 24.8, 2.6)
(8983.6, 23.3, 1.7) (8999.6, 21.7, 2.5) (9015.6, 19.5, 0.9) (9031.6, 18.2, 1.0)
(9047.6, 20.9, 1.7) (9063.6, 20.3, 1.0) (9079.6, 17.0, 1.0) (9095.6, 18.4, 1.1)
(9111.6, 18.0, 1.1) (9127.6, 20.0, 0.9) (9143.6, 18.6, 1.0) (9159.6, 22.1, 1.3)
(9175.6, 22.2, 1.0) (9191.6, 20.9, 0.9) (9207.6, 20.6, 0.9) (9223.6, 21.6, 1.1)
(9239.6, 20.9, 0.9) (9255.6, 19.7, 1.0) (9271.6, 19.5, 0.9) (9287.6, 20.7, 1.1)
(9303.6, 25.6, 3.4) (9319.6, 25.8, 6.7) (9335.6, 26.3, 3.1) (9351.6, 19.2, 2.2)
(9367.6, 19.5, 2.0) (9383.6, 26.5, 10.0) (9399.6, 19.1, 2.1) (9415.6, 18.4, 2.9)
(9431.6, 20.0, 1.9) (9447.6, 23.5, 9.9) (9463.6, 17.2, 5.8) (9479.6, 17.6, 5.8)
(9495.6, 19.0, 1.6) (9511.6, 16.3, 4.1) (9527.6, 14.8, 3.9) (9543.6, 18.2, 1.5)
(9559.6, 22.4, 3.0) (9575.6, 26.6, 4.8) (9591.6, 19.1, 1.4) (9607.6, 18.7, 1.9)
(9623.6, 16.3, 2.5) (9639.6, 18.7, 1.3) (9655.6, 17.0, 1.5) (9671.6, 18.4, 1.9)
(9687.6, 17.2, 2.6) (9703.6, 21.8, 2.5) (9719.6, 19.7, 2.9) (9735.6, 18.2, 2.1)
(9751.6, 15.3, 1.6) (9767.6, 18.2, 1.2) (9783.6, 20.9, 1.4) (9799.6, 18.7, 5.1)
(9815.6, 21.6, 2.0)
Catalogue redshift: 0.33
